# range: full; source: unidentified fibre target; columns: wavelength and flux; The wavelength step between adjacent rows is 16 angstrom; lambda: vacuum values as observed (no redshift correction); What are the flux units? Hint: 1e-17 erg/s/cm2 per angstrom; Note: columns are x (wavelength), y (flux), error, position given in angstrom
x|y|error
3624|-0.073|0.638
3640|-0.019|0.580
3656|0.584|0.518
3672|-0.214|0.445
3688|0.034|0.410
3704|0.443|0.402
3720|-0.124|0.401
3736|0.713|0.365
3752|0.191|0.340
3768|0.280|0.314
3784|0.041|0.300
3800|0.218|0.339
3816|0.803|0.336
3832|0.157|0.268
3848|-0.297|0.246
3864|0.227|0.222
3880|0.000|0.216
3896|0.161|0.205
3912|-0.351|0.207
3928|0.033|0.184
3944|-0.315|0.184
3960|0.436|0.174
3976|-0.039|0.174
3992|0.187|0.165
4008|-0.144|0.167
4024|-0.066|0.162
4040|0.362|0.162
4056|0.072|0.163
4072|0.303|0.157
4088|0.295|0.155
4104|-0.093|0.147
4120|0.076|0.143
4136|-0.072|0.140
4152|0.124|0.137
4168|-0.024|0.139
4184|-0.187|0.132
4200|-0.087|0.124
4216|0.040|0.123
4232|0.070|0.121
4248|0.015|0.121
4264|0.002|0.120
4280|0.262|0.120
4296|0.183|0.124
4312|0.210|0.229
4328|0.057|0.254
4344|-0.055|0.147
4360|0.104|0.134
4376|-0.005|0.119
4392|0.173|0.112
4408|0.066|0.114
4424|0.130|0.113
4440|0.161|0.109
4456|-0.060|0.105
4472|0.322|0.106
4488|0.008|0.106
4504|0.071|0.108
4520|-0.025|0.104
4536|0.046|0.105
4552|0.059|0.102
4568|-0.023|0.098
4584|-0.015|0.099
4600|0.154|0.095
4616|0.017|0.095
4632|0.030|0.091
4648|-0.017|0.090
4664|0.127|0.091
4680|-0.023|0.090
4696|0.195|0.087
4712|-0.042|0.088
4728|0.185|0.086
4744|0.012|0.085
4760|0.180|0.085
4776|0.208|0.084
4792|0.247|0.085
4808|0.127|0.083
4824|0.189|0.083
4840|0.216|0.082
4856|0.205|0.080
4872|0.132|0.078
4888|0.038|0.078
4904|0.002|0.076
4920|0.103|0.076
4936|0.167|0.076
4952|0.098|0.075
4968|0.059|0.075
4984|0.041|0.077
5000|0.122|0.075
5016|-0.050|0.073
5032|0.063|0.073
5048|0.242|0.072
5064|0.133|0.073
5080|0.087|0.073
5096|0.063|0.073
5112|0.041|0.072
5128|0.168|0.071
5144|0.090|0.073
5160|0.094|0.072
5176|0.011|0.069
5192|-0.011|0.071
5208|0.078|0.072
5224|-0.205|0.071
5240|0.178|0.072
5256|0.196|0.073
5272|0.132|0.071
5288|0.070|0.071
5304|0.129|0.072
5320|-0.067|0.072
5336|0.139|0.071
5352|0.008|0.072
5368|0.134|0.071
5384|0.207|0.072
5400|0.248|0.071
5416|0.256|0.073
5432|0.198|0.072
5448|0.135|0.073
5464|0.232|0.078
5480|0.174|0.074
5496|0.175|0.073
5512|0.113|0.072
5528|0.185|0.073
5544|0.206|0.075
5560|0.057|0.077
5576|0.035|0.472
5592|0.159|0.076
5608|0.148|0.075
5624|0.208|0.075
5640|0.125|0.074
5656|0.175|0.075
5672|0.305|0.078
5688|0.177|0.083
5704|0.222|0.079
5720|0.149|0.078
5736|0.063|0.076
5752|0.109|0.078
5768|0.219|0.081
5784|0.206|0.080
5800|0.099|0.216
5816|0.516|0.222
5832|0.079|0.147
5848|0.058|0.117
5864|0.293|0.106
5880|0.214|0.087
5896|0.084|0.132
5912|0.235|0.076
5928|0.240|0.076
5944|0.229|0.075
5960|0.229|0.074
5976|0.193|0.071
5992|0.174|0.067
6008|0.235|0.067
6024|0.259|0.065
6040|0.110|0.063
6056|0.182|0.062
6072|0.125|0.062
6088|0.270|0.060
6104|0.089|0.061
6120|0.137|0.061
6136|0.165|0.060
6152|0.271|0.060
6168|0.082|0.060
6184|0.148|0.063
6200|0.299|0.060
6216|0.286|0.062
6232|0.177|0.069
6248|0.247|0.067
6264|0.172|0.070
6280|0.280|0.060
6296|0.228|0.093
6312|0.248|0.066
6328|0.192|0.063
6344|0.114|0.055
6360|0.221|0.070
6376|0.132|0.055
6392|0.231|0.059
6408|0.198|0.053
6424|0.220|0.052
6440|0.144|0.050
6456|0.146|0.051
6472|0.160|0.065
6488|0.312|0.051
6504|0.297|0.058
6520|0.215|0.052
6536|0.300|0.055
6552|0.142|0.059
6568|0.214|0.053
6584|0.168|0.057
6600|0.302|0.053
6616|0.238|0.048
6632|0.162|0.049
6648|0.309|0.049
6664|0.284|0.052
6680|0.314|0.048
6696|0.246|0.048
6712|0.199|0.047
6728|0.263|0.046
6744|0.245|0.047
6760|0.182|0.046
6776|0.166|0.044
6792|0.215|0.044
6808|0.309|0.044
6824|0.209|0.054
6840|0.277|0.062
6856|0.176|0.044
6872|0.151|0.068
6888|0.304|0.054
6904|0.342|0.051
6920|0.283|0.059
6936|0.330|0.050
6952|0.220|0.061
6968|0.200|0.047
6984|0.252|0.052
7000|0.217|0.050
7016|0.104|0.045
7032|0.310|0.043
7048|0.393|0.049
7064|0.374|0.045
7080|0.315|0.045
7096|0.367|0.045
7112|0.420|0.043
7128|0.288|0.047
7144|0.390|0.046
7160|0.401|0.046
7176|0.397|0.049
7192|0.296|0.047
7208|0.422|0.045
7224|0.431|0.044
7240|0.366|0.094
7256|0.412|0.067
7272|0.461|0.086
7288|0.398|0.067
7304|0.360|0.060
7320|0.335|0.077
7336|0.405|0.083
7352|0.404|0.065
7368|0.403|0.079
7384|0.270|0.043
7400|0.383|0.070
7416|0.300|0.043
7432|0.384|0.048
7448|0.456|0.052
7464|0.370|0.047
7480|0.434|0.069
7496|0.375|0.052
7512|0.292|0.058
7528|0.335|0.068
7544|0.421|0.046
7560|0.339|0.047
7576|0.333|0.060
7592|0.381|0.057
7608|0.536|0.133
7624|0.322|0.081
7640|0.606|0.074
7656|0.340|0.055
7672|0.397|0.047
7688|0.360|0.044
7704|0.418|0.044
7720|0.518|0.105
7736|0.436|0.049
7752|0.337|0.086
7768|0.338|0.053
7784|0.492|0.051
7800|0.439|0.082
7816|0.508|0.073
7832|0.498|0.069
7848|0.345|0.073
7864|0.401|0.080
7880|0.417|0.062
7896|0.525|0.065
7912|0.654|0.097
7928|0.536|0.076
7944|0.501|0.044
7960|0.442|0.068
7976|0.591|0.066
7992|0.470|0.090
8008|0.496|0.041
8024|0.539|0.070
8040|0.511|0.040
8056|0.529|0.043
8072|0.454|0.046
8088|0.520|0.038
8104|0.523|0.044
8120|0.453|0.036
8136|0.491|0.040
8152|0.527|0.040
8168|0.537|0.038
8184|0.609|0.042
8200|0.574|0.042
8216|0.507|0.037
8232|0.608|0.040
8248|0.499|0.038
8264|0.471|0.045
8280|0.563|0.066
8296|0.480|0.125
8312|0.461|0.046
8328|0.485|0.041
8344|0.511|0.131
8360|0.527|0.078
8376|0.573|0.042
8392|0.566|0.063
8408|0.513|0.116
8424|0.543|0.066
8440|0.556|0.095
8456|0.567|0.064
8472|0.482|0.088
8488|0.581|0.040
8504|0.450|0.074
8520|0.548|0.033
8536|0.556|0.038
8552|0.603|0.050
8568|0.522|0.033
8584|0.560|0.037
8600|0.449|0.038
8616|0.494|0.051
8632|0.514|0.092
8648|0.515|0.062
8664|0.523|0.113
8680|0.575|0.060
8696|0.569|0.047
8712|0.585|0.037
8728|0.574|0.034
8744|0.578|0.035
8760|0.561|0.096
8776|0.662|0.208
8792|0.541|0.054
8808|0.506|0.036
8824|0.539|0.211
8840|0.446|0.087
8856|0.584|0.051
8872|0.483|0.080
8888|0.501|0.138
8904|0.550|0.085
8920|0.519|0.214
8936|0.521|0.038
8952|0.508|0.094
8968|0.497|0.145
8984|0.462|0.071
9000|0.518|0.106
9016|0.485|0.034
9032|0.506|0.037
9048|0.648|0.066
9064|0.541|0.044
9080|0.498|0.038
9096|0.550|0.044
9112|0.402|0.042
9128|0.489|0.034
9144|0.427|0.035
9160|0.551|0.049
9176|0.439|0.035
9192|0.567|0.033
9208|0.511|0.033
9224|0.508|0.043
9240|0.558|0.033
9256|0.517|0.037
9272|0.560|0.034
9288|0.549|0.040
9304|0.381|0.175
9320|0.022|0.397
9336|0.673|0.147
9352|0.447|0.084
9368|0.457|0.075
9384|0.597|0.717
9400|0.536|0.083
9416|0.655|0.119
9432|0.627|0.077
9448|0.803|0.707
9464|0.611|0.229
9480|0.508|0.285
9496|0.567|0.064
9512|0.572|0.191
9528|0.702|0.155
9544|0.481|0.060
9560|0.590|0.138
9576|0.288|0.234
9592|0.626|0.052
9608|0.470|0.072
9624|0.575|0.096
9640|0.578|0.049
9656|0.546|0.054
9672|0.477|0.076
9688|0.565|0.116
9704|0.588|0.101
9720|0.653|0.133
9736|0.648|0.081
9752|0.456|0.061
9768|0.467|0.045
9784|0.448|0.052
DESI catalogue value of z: 0.77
